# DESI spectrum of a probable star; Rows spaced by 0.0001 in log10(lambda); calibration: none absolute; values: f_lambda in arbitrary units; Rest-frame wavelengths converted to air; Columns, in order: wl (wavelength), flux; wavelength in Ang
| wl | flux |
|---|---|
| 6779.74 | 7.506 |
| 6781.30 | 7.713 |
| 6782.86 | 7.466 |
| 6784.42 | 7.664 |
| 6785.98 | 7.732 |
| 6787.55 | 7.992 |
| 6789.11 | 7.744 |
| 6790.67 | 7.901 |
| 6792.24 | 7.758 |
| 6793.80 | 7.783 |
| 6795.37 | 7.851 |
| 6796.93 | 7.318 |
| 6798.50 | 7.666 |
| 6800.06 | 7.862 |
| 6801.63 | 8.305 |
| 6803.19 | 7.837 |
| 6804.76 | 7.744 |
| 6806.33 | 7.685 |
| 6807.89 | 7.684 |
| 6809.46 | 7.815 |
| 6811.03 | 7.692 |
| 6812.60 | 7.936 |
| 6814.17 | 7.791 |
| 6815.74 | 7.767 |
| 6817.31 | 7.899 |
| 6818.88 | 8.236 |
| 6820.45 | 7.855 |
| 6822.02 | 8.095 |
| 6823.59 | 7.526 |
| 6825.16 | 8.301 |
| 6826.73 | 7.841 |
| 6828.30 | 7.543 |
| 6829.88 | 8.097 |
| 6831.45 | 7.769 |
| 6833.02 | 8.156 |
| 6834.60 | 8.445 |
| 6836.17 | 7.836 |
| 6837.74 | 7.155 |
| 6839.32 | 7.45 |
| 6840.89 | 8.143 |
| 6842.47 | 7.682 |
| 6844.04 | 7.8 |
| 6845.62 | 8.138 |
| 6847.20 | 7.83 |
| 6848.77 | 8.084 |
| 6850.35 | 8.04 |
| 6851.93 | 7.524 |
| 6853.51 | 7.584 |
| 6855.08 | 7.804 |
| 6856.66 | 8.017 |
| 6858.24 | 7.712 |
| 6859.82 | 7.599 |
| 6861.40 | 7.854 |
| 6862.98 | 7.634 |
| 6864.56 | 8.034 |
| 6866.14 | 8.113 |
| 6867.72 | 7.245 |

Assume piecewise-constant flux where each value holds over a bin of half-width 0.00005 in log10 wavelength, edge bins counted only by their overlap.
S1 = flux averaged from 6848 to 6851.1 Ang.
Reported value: 8.05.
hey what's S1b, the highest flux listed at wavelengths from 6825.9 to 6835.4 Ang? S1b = 8.445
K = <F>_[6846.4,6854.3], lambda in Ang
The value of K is 7.82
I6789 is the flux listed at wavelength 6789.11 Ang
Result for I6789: 7.744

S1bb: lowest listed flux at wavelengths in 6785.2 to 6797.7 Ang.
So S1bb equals 7.318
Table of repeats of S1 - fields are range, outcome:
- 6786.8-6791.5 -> 7.88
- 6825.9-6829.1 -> 7.69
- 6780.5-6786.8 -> 7.64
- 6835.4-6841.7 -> 7.64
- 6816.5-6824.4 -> 7.93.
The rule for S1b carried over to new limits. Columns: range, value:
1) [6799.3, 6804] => 8.305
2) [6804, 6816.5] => 7.936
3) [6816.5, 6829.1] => 8.301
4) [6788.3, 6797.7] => 7.901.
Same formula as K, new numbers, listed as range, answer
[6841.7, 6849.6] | 7.91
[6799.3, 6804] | 8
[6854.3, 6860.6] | 7.78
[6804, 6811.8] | 7.72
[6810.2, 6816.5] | 7.79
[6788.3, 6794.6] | 7.8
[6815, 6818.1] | 7.83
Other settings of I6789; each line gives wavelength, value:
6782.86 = 7.466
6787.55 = 7.992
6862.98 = 7.634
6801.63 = 8.305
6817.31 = 7.899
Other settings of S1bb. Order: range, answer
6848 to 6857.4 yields 7.524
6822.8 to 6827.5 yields 7.526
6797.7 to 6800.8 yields 7.666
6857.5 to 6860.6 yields 7.599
